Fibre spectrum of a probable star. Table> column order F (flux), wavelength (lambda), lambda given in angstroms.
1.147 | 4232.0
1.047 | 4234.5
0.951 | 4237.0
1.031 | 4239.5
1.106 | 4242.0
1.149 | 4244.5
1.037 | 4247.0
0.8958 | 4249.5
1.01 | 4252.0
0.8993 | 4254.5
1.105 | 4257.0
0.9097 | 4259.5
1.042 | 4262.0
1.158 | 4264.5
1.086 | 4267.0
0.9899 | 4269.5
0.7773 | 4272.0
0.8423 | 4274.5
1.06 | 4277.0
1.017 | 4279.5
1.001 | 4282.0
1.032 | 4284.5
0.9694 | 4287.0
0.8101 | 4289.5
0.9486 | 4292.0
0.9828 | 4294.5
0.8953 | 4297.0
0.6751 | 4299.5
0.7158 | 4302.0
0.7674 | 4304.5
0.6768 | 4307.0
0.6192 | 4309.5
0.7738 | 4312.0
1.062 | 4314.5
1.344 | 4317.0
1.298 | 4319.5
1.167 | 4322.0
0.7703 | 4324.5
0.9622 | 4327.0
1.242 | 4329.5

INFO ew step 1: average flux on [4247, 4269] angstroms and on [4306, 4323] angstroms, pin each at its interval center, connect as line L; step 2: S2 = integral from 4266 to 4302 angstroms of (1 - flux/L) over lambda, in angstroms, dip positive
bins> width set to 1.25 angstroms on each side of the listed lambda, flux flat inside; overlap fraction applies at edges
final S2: 2.8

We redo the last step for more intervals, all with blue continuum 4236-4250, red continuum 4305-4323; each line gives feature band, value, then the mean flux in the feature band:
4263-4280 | 0.4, 0.99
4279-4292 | 0.5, 0.961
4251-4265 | 0.2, 1.01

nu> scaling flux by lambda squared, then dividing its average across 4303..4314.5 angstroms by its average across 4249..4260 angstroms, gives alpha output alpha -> 0.79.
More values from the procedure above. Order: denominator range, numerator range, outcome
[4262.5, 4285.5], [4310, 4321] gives 1.11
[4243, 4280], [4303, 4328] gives 0.97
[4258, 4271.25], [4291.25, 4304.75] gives 0.82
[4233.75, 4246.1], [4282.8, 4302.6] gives 0.86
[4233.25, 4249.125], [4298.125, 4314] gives 0.71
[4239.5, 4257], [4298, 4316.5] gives 0.79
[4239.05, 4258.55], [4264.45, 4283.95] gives 0.97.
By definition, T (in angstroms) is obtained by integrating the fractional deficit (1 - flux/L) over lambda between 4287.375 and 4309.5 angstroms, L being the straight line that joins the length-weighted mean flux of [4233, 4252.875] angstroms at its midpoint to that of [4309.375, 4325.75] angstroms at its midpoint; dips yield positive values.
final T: 4.9 angstroms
